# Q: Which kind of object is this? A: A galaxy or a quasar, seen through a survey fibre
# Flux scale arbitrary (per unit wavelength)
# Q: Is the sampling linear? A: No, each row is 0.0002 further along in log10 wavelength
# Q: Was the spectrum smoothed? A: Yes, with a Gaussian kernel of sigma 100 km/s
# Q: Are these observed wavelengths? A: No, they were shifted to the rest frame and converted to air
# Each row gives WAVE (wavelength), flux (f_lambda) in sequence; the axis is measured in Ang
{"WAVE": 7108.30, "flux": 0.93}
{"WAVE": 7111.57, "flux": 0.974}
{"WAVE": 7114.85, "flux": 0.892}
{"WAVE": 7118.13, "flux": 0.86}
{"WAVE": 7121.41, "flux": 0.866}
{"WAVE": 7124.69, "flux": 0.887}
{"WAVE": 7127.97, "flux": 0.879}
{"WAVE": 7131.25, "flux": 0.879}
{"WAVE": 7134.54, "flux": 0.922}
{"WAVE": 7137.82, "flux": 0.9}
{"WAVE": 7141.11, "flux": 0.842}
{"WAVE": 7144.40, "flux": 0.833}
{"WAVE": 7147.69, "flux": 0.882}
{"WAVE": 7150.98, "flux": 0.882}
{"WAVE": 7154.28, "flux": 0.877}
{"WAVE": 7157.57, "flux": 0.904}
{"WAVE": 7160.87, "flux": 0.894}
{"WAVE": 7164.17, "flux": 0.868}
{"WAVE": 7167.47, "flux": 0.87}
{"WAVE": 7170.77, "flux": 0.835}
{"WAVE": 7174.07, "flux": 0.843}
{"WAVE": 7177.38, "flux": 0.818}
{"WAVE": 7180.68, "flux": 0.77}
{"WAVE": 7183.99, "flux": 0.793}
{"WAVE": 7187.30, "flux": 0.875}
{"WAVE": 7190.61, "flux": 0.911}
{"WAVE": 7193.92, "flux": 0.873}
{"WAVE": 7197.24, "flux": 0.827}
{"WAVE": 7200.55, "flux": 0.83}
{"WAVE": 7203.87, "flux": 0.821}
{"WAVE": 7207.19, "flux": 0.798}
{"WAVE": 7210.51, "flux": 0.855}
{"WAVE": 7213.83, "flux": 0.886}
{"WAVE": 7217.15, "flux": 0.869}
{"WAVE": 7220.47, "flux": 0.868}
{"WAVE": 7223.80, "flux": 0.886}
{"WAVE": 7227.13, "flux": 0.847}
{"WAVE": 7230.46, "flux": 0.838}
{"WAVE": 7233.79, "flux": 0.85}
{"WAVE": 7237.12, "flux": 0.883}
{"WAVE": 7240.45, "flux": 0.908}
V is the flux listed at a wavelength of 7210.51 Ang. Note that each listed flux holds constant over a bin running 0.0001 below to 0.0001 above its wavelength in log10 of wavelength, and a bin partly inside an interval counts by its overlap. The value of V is 0.855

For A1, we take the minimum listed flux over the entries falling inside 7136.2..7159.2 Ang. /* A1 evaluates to 0.833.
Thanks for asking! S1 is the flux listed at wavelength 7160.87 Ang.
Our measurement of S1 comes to 0.894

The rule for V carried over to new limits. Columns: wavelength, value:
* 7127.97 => 0.879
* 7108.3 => 0.93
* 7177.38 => 0.818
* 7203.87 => 0.821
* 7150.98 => 0.882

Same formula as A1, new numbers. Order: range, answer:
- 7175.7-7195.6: 0.77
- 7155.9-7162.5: 0.894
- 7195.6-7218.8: 0.798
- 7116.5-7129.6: 0.86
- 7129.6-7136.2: 0.879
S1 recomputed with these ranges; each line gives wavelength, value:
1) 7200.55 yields 0.83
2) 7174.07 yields 0.843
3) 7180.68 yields 0.77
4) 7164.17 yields 0.868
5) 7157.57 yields 0.904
